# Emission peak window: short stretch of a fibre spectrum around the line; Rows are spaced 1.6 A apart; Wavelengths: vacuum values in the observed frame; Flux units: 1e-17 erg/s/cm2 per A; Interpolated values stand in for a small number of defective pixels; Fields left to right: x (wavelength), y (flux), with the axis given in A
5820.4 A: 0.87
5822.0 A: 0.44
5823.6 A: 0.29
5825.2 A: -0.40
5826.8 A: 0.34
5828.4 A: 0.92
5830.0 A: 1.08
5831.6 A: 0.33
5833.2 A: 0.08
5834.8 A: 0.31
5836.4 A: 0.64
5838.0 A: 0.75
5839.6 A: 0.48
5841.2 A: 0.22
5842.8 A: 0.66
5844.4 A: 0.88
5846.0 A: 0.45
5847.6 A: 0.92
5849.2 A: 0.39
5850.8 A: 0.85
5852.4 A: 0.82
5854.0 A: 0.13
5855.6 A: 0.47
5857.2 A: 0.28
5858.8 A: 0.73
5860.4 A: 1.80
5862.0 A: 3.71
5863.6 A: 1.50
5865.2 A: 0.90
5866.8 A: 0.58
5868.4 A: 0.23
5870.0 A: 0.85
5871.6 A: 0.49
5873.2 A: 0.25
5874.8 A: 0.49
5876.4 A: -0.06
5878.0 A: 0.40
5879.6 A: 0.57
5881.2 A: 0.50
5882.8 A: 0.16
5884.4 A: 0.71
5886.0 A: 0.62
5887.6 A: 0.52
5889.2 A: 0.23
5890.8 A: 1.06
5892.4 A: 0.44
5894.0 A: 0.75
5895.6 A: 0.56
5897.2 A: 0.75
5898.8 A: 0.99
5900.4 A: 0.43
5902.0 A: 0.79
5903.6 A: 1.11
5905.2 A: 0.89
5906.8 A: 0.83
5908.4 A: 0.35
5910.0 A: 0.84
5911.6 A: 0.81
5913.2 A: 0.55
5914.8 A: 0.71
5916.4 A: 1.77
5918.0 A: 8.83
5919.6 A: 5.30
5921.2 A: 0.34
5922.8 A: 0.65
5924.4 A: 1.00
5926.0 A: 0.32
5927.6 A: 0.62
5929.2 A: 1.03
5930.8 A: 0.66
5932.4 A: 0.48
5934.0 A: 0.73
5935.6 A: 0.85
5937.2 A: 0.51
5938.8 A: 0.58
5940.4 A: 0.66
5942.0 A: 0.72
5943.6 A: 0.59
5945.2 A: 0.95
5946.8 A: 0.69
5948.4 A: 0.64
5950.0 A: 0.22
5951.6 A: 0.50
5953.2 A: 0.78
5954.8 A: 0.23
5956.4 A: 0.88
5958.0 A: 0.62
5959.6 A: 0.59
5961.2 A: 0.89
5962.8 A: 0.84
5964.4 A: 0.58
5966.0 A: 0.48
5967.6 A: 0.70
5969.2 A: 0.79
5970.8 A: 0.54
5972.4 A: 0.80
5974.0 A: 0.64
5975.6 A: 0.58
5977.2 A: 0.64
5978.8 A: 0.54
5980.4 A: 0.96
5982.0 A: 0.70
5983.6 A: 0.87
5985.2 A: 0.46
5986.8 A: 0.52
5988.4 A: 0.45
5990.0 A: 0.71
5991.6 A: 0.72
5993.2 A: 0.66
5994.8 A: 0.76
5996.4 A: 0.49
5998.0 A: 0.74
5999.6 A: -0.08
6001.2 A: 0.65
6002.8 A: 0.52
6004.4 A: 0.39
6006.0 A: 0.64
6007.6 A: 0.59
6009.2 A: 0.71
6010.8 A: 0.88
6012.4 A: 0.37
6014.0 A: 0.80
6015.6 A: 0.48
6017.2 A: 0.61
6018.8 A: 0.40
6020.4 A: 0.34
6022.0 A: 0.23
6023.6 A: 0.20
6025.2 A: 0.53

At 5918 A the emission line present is [O III] 5007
